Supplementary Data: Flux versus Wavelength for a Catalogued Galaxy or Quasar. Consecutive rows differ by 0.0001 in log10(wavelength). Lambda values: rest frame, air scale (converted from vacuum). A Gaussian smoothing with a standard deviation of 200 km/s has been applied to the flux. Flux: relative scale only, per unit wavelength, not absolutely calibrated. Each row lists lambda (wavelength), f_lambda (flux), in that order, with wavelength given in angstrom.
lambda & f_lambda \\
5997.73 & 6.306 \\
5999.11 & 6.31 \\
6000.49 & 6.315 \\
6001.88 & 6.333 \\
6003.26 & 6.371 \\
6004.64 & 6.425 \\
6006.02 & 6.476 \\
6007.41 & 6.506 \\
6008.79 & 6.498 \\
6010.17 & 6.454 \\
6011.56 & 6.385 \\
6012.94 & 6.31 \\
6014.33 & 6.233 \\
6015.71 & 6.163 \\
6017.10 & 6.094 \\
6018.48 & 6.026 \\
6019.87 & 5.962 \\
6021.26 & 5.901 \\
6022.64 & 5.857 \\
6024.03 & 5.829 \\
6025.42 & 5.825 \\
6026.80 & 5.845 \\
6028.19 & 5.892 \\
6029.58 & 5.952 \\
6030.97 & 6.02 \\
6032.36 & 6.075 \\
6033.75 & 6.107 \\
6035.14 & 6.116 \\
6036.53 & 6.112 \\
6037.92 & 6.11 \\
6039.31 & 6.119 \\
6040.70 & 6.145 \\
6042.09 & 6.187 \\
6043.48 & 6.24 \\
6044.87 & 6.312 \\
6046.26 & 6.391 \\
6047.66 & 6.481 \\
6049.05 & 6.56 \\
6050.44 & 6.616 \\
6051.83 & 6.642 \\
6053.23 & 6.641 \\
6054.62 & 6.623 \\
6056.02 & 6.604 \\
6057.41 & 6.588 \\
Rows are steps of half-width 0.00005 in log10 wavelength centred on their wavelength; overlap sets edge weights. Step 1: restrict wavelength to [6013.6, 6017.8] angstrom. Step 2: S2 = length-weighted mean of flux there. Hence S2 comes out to 6.17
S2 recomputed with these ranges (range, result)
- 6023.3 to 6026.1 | 5.82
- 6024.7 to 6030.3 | 5.88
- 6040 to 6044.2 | 6.2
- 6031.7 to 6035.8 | 6.1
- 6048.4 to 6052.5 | 6.62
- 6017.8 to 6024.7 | 5.91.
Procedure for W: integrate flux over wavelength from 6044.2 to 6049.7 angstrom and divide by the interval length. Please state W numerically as 6.43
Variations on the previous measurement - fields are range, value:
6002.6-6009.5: 6.46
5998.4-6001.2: 6.3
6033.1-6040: 6.11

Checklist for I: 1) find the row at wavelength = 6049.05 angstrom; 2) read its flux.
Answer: 6.56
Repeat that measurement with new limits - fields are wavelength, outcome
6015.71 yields 6.163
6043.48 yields 6.24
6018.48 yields 6.026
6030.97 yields 6.02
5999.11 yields 6.31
